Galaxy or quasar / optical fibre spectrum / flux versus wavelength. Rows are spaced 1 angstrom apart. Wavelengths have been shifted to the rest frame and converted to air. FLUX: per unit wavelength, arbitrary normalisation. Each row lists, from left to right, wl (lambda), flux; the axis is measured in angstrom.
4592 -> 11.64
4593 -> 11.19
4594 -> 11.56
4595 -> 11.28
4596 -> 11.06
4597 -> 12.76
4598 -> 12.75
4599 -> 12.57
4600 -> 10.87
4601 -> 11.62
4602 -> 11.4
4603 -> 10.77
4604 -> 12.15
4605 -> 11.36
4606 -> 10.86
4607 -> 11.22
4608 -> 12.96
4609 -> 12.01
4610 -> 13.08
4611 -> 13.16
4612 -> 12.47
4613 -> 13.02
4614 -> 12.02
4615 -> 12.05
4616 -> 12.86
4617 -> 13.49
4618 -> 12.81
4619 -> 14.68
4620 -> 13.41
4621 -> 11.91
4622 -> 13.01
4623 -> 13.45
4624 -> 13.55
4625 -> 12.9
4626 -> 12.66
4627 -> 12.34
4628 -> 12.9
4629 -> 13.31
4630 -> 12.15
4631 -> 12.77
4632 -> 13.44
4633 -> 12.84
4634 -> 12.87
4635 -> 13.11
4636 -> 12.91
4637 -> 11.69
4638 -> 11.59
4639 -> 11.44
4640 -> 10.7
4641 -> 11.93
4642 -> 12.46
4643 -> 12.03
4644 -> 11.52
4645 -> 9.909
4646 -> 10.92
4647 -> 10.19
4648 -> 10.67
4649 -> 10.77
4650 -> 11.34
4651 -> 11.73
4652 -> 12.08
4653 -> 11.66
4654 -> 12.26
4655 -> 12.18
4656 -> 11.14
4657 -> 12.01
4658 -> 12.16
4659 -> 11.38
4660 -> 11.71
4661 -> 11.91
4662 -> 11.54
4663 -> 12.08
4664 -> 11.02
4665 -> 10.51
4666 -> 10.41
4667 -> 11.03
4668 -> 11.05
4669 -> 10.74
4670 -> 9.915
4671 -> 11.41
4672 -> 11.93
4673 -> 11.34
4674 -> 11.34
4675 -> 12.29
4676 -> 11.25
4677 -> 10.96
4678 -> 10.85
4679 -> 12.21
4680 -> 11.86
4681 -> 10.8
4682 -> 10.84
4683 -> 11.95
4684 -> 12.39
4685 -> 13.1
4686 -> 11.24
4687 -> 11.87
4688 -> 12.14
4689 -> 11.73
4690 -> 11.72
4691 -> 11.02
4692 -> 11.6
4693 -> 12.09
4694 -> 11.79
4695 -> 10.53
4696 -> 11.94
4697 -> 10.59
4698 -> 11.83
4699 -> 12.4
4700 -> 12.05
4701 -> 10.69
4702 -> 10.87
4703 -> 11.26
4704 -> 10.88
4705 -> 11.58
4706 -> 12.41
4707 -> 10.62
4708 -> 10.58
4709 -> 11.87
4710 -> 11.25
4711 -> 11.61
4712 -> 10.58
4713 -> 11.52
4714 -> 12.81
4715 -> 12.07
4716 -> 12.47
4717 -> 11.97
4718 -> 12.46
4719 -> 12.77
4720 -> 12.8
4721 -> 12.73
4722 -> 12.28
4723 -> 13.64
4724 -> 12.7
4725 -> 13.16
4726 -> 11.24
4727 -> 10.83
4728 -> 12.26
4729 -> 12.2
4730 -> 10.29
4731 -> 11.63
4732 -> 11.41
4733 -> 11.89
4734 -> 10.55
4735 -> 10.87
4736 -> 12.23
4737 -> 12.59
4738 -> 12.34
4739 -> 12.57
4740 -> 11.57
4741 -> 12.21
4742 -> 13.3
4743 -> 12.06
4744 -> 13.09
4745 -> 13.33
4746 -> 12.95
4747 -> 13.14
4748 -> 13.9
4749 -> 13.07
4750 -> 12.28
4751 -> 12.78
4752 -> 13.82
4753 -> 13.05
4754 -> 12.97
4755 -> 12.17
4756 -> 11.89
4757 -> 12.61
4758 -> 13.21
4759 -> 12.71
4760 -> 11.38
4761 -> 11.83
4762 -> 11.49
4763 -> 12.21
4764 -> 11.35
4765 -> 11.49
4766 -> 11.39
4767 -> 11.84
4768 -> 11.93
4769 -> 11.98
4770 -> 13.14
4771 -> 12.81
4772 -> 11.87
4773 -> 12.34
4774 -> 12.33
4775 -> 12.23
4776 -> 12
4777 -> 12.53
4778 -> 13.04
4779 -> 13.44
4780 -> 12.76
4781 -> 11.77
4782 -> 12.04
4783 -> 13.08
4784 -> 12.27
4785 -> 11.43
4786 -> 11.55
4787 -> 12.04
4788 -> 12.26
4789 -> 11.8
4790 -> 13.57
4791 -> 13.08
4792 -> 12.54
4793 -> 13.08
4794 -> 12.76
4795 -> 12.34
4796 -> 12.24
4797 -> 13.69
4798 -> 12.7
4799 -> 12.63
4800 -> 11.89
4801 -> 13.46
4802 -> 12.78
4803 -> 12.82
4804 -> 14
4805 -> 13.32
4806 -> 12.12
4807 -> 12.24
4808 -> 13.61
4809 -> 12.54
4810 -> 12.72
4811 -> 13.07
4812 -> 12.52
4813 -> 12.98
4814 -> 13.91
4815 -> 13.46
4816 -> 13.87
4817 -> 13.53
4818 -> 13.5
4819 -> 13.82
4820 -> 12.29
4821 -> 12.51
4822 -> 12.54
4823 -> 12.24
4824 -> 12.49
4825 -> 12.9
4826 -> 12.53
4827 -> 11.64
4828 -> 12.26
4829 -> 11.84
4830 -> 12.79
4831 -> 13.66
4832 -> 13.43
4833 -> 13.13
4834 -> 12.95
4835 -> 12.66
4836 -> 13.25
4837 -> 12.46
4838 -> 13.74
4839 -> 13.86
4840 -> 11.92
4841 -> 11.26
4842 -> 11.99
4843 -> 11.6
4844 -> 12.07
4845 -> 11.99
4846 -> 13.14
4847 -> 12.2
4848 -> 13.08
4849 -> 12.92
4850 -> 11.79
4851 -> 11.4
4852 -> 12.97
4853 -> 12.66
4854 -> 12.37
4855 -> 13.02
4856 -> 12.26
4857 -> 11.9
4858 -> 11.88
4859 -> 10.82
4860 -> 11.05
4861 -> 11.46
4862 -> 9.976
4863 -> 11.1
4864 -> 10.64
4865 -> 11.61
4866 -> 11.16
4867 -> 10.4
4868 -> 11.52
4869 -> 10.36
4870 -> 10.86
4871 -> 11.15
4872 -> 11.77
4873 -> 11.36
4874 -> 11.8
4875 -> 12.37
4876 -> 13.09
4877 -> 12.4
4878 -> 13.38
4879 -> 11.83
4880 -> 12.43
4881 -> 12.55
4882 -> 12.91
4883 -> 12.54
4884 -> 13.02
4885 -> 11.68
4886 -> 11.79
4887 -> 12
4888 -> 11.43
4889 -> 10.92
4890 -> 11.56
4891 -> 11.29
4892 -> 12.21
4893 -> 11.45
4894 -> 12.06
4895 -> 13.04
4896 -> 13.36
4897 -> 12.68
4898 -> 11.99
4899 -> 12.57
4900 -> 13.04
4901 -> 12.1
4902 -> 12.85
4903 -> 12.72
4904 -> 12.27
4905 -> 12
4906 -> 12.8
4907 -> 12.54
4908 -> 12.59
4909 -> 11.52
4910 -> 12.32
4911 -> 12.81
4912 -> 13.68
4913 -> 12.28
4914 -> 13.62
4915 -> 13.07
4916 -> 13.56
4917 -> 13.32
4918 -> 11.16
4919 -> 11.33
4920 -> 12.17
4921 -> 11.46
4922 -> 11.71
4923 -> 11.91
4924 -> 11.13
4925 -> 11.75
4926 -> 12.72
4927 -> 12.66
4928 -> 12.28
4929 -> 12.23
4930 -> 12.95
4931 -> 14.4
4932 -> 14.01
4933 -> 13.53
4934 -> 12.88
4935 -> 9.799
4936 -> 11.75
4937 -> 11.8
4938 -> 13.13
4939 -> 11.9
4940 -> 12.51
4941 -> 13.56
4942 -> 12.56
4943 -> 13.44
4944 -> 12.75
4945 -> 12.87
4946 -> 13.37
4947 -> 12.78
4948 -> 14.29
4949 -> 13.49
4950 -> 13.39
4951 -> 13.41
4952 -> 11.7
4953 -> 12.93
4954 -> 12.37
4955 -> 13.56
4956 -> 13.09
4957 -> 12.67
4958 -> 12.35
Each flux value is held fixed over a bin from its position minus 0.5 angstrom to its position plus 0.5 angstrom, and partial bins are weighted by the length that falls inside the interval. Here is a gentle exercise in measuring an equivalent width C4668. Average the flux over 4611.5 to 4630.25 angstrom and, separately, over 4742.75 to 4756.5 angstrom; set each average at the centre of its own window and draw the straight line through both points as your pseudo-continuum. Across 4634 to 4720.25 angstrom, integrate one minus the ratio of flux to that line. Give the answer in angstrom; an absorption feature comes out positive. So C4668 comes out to 9.0 angstrom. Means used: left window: 12.9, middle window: 11.6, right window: 12.9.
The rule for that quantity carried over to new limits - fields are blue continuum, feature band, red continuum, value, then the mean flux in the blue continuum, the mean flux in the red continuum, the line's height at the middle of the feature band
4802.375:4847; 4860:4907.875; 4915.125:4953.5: 2.8 angstrom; 12.8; 12.6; 12.7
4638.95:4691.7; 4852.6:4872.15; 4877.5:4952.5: 1.4 angstrom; 11.4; 12.5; 12.3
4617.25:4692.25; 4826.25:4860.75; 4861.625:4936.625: -0.9 angstrom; 11.9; 12.2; 12.1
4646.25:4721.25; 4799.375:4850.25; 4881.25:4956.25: -2.7 angstrom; 11.5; 12.5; 12.1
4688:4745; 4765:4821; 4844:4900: -3.6 angstrom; 11.8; 12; 11.9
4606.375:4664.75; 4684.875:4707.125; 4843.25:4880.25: 1.0 angstrom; 12.2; 11.8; 12.1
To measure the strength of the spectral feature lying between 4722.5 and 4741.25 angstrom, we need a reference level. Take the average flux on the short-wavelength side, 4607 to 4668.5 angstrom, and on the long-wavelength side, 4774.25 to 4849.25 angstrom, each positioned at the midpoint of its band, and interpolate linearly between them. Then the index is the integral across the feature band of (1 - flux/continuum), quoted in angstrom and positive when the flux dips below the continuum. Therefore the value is 0.8 angstrom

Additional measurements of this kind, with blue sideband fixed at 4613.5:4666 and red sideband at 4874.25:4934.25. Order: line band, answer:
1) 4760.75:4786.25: 0.2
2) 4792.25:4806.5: -0.6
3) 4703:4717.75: 0.7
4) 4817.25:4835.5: -0.6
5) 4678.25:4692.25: 0.5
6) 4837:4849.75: -0.1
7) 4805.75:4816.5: -0.6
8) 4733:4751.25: -0.4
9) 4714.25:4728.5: -0.2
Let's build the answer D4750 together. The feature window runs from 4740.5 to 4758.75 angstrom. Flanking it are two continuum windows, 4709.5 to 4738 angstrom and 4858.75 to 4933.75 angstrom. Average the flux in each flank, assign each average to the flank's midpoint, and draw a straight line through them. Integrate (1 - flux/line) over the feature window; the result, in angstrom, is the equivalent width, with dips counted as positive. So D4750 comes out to -1.3 angstrom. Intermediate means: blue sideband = 12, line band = 12.9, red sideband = 12.1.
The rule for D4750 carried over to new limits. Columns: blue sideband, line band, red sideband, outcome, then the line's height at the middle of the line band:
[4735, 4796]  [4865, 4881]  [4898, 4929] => 0.84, 12.4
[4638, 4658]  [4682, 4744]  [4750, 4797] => 0.47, 11.9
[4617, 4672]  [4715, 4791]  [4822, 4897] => -1.76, 12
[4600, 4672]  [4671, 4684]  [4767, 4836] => 0.70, 12.2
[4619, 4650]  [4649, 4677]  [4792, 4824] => 2.01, 12.3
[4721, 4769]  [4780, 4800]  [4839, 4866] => -0.58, 12.1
